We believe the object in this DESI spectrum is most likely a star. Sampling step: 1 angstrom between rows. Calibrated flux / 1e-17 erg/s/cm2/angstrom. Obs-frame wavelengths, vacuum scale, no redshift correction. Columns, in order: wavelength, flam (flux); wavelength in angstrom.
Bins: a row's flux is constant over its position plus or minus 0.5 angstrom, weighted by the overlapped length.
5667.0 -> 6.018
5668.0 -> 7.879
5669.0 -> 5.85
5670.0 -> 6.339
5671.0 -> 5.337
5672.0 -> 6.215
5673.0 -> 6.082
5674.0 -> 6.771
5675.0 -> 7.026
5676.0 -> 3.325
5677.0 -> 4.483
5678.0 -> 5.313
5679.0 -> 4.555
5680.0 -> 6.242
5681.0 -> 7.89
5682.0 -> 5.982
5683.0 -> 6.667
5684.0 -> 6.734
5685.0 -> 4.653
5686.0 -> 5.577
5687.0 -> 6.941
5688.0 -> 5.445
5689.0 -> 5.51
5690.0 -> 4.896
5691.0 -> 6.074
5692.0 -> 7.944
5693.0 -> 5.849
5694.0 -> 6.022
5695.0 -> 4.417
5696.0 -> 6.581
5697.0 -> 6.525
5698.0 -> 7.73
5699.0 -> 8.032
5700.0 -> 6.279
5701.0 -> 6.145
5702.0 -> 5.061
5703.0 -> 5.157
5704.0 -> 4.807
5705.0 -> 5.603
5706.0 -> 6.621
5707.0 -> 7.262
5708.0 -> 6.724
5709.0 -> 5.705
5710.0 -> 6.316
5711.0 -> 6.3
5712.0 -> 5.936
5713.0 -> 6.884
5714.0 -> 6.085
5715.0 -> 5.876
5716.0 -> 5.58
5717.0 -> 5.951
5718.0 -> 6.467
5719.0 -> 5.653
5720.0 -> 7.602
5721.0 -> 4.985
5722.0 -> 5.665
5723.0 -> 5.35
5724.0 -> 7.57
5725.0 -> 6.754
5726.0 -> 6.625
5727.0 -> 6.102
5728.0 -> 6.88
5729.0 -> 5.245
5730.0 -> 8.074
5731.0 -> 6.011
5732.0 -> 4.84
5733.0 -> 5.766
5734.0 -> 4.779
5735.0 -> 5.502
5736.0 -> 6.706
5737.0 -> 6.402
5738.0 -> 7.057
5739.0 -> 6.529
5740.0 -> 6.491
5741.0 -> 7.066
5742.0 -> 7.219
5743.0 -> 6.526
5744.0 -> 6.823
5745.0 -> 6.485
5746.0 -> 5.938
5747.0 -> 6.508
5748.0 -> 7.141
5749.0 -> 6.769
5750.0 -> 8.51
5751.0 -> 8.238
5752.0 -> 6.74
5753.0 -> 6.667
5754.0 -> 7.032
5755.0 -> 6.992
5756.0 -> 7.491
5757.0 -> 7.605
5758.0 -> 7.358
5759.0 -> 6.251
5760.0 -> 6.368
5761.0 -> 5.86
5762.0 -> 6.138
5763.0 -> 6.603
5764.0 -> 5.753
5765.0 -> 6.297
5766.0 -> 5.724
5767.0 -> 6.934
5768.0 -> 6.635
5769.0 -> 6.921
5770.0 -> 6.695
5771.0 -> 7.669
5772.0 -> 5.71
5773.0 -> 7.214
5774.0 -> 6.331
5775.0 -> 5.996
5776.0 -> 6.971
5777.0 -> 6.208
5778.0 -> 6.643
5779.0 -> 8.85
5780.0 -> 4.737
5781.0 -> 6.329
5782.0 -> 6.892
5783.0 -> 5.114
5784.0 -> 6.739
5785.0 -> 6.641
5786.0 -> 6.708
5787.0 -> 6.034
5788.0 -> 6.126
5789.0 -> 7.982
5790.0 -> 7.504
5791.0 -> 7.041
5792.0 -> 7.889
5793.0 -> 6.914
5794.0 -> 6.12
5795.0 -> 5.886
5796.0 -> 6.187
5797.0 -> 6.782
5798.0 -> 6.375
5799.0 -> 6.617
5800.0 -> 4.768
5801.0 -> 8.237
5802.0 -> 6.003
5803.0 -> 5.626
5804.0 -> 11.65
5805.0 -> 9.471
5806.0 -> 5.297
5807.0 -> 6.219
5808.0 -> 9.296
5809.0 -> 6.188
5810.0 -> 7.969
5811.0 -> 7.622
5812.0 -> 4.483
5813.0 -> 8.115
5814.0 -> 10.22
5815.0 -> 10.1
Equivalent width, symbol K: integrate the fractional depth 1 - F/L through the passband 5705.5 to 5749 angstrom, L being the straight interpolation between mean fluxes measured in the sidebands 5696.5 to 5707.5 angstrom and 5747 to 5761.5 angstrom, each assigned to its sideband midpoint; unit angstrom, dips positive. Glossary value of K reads 2.1 angstrom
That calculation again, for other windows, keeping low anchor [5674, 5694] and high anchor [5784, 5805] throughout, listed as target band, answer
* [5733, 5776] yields -0.8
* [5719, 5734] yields 0.2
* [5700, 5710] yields 0.2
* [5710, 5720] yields 0.0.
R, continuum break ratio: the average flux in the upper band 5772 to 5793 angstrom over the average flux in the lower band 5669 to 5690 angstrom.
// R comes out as 1.15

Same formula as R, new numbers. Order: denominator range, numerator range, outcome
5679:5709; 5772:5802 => 1.07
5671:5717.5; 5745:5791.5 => 1.11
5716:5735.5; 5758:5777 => 1.06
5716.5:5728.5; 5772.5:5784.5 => 1.03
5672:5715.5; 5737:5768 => 1.12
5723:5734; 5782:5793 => 1.08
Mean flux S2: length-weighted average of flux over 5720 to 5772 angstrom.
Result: 6.56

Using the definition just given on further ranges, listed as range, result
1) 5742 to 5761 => 6.95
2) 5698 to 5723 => 6.13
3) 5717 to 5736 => 6.12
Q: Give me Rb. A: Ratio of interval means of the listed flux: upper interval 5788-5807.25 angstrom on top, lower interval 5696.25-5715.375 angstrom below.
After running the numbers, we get 1.1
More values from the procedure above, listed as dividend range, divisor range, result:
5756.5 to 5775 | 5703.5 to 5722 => 1.07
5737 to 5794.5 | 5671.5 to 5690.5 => 1.16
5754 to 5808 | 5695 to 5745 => 1.07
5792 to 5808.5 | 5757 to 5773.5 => 1.07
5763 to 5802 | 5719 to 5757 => 1.00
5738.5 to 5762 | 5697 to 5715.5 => 1.10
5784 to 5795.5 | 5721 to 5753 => 1.05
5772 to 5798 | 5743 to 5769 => 0.98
